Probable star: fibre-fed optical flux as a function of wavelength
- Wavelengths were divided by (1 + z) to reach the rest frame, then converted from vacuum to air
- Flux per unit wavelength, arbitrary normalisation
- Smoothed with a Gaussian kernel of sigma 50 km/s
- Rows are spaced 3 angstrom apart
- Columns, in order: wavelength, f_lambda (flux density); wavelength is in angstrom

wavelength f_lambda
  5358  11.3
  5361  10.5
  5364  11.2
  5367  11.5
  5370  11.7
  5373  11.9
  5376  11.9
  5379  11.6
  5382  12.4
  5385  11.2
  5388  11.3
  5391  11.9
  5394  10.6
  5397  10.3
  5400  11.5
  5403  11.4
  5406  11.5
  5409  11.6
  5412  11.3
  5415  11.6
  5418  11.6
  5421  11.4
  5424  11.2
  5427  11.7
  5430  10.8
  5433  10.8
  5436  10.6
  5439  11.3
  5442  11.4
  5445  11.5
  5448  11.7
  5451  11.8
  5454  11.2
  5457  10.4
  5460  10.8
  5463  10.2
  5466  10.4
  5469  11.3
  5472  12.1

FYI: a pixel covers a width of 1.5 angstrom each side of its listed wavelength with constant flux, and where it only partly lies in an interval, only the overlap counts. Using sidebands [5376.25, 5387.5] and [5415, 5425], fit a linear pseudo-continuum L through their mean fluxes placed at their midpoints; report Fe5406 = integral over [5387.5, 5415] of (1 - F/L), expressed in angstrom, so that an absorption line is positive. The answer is 0.7 angstrom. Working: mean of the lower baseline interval 11.7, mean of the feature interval 11.3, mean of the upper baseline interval 11.4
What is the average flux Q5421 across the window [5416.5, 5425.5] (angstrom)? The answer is 11.4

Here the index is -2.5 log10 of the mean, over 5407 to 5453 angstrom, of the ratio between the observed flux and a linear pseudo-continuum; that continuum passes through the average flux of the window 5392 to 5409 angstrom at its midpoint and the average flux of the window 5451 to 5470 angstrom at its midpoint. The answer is -0.04 mag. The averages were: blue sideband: 11.1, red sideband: 10.8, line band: 11.4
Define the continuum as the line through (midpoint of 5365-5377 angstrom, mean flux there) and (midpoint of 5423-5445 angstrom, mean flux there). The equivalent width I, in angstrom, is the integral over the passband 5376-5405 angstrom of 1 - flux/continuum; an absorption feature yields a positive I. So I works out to 0.4 angstrom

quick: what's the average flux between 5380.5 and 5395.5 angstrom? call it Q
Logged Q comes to 11.5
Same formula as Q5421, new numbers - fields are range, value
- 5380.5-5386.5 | 11.8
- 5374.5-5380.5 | 11.8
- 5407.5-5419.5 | 11.5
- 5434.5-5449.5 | 11.3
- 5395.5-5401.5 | 10.9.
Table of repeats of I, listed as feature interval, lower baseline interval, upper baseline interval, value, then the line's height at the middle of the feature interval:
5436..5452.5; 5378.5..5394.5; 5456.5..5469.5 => -0.97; 10.8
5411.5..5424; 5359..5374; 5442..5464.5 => -0.28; 11.2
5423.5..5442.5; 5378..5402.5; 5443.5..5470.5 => 0.09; 11.1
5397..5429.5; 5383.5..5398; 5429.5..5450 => -0.79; 11.1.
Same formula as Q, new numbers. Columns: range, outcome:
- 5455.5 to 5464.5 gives 10.5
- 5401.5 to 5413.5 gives 11.5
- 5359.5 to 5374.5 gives 11.4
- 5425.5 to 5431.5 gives 11.2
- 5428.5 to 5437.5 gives 10.7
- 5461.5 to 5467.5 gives 10.3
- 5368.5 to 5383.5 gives 11.9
